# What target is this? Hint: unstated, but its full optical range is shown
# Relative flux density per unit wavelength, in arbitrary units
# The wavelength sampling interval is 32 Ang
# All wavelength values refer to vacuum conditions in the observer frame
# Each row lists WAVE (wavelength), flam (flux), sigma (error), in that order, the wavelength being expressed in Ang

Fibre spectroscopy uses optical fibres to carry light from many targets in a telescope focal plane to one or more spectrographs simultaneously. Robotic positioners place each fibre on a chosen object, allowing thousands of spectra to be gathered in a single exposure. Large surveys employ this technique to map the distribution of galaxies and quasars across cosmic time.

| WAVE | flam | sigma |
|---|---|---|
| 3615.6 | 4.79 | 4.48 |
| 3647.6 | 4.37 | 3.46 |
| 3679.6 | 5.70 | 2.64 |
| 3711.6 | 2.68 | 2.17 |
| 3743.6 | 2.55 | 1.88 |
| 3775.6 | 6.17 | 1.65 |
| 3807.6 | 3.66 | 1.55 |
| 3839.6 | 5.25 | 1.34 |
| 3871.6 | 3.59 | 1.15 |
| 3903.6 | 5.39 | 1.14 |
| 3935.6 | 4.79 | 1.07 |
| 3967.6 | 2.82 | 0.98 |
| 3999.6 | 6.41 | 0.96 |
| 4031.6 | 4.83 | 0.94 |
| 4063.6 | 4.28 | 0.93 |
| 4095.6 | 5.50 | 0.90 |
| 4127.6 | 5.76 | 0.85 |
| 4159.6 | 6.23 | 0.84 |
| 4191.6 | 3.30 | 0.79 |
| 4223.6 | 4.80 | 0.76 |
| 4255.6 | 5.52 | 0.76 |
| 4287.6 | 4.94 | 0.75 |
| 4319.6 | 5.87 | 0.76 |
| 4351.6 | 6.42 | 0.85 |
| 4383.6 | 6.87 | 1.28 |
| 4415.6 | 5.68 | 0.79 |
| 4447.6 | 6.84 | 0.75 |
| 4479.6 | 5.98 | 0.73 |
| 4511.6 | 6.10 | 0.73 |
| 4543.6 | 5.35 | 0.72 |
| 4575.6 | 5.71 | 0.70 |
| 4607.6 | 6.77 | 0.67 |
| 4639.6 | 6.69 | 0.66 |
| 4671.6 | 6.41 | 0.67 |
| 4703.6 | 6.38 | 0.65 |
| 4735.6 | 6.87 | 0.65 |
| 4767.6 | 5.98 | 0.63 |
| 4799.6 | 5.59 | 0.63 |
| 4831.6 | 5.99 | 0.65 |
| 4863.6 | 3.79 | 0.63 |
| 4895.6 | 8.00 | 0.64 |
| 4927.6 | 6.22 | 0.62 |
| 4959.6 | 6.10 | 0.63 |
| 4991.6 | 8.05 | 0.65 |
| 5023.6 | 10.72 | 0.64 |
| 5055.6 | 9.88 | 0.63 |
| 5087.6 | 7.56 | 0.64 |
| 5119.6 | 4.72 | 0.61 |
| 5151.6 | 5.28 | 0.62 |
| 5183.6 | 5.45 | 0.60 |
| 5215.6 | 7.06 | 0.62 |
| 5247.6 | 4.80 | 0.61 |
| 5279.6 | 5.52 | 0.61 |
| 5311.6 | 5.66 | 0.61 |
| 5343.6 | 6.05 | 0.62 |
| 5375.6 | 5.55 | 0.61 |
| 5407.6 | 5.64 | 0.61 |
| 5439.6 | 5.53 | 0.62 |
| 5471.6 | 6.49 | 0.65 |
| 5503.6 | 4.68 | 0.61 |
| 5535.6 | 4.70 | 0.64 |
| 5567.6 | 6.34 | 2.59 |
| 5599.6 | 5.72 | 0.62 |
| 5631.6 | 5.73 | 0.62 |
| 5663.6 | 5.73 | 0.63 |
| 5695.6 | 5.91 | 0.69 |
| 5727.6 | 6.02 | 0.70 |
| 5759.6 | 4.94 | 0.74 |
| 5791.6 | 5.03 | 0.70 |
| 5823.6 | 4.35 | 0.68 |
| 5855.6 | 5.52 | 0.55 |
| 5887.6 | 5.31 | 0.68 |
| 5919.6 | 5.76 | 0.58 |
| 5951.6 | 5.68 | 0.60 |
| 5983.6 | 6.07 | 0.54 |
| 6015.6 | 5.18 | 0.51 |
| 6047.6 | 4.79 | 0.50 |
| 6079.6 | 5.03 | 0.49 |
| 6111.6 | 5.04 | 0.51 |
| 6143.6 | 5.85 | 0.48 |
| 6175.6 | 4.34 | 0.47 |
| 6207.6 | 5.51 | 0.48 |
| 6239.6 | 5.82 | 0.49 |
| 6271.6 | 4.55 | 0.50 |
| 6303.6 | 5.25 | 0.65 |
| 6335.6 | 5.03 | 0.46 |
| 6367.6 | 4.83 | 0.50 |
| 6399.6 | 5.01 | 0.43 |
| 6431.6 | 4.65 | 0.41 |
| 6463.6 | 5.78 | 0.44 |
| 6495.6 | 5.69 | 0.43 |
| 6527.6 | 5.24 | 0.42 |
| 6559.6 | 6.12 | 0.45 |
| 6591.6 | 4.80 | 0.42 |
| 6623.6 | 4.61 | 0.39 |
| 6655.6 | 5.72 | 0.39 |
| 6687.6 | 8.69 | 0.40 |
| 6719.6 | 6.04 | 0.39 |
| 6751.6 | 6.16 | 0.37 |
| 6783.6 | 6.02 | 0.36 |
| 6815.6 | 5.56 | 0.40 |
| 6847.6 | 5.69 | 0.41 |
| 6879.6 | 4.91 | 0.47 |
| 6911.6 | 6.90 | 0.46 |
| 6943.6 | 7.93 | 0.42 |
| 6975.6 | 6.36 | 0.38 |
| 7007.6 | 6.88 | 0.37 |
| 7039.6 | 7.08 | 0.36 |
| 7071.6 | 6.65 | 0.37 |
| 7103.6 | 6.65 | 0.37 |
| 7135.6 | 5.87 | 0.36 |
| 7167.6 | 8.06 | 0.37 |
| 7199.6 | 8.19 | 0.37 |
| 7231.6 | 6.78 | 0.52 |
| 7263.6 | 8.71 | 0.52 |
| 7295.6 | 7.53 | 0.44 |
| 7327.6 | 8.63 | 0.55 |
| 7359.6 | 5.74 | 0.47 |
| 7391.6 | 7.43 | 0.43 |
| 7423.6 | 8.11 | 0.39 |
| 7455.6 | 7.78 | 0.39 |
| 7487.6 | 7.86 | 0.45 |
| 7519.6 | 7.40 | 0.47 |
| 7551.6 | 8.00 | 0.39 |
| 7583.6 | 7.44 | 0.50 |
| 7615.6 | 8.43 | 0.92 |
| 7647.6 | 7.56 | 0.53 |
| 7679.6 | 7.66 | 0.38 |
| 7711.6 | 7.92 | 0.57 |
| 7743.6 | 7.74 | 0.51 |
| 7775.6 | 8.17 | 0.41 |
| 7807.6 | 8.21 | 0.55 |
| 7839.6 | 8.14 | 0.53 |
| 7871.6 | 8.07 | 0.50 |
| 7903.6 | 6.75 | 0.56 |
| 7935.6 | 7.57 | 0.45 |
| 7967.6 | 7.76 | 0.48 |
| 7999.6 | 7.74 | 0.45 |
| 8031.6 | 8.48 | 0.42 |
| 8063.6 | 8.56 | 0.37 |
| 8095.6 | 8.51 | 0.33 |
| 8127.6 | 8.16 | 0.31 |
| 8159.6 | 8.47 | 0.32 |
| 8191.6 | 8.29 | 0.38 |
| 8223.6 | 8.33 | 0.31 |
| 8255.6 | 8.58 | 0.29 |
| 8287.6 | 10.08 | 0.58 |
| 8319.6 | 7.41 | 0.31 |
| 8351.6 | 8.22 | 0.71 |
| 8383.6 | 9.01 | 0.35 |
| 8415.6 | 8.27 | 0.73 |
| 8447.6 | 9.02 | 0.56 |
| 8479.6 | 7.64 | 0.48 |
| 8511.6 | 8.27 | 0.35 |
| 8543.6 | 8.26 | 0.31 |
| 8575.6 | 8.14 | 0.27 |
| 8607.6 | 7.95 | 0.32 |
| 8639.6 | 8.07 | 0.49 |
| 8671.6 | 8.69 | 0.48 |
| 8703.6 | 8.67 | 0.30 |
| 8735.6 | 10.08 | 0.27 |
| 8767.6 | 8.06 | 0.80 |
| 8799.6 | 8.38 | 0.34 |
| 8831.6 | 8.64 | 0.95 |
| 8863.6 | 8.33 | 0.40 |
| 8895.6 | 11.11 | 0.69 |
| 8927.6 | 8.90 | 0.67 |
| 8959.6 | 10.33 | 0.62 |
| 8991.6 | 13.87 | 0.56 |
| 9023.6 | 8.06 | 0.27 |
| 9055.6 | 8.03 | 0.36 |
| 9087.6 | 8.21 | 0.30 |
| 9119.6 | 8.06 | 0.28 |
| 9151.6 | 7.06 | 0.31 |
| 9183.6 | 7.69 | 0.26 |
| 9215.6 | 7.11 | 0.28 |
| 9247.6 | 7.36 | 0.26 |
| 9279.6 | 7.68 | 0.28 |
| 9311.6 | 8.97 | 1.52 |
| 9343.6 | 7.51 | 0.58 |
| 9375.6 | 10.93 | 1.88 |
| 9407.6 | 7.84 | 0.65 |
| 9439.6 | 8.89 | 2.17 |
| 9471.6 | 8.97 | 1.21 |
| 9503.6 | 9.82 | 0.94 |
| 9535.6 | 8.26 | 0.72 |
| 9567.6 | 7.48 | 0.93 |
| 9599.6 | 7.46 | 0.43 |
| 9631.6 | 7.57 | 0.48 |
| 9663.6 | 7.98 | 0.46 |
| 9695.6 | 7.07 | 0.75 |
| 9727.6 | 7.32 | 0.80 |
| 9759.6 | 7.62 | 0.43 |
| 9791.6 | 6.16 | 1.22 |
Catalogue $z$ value 0.79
